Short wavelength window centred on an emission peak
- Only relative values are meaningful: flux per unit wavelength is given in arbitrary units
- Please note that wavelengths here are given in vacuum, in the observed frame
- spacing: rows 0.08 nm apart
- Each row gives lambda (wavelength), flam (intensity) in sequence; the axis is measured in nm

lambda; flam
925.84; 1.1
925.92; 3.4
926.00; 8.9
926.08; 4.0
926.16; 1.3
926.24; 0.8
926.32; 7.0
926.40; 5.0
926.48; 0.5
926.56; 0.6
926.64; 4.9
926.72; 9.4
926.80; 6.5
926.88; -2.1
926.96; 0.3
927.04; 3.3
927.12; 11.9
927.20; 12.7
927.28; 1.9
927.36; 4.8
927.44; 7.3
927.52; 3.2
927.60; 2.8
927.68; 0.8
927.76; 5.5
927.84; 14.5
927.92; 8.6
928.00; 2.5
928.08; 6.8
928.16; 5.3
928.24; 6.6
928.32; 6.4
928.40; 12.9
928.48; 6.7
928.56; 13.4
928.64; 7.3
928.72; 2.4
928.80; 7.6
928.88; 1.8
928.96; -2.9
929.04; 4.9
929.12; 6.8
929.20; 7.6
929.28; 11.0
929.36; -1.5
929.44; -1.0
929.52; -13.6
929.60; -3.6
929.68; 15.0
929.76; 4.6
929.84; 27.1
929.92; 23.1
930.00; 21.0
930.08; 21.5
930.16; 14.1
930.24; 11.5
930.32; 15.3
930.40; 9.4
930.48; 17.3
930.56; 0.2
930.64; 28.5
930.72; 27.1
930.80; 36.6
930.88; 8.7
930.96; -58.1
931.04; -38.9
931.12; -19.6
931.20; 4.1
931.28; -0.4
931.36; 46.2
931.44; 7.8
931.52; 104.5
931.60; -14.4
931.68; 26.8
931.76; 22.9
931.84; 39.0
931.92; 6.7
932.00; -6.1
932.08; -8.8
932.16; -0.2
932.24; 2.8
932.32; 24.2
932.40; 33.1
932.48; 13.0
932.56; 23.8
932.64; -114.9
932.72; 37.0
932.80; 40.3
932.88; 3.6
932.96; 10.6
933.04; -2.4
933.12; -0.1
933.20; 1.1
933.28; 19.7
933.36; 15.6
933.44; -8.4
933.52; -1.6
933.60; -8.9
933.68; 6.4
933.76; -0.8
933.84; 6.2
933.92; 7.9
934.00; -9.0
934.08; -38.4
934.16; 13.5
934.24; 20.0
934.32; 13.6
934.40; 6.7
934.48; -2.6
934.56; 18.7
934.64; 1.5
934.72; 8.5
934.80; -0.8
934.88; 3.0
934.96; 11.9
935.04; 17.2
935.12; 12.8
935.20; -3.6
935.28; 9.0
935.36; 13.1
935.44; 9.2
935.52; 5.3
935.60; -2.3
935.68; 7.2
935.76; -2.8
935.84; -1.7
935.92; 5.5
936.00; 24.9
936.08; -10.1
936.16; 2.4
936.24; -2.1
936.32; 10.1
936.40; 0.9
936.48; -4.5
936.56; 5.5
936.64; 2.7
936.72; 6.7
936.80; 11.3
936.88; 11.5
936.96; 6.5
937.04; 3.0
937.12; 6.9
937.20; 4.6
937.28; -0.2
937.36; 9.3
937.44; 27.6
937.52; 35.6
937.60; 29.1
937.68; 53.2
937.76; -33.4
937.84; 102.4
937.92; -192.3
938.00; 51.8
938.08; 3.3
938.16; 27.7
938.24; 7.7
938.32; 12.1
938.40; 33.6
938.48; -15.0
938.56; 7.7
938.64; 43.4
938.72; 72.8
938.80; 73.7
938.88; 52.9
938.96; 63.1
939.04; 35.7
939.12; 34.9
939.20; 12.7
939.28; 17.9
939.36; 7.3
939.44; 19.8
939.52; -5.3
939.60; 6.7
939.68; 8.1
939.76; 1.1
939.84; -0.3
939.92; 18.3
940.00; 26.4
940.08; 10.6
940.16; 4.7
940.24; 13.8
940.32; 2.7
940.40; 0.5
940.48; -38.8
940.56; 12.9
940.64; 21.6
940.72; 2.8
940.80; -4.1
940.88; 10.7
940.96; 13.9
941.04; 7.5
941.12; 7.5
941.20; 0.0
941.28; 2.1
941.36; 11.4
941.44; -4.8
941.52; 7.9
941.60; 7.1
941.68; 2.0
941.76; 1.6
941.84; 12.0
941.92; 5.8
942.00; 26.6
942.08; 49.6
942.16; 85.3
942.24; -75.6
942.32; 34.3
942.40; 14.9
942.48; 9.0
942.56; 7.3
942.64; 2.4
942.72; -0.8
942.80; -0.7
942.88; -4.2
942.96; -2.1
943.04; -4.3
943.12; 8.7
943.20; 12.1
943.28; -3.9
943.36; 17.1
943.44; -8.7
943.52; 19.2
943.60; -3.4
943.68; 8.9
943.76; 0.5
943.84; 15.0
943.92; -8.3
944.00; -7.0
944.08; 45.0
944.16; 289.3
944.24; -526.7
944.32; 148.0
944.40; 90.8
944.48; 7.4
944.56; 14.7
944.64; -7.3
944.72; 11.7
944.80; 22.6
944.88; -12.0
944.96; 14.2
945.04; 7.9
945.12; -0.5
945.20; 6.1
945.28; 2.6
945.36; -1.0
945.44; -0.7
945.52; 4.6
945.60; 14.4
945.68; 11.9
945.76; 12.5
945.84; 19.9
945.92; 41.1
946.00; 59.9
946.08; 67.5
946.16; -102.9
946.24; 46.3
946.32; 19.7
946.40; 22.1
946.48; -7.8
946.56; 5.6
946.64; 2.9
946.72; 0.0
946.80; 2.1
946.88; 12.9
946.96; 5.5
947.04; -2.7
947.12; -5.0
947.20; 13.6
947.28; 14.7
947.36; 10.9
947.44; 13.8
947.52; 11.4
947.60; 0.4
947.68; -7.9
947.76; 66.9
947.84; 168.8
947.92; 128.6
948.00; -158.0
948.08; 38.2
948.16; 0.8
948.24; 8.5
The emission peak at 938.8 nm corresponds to [O III] 5007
